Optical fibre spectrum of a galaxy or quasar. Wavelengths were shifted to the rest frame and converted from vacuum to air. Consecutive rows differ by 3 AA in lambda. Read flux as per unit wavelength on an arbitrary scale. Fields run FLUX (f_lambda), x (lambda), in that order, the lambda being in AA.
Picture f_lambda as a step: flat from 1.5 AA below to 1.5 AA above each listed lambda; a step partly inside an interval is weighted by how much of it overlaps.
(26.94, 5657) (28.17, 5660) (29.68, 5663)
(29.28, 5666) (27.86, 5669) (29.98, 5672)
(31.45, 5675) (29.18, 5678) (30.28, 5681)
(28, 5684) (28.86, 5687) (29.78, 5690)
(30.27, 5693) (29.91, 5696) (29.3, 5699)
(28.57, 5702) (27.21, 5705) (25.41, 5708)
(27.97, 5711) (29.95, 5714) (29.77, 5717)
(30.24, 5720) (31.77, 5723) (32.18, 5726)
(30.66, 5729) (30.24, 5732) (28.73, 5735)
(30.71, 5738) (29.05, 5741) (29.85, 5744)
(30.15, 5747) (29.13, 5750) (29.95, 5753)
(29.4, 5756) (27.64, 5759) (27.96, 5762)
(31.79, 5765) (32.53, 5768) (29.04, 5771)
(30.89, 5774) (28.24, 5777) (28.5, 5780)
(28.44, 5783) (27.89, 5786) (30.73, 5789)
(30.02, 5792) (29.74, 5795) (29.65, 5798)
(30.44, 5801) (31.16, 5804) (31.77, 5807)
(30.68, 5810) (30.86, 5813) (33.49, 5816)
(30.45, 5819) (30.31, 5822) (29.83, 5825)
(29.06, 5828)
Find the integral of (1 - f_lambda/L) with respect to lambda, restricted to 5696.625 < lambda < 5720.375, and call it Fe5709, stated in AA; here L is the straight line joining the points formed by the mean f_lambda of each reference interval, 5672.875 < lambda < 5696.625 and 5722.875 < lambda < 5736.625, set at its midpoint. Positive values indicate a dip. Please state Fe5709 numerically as 1.3 AA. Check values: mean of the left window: 29.7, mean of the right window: 30.6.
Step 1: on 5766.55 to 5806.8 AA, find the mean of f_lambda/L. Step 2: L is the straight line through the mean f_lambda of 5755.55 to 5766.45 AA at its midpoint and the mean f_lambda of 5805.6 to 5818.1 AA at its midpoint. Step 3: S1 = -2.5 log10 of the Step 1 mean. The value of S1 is 0.02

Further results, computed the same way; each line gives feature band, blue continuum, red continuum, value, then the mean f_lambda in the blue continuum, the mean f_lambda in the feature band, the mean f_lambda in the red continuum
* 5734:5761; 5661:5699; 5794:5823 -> 0.03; 29.5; 29.4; 30.9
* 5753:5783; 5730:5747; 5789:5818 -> 0.03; 29.8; 29.5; 30.9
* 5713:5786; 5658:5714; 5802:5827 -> 0.01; 29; 29.8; 31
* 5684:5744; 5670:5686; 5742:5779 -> 0.01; 29.7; 29.5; 29.7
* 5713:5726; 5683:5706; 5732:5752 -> -0.05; 29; 30.7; 29.7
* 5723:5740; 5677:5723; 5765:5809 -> -0.04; 29.1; 30.6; 30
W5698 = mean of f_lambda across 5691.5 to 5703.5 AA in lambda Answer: 29.5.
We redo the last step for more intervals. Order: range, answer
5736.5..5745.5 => 29.9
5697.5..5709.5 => 27.6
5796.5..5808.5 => 30.8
